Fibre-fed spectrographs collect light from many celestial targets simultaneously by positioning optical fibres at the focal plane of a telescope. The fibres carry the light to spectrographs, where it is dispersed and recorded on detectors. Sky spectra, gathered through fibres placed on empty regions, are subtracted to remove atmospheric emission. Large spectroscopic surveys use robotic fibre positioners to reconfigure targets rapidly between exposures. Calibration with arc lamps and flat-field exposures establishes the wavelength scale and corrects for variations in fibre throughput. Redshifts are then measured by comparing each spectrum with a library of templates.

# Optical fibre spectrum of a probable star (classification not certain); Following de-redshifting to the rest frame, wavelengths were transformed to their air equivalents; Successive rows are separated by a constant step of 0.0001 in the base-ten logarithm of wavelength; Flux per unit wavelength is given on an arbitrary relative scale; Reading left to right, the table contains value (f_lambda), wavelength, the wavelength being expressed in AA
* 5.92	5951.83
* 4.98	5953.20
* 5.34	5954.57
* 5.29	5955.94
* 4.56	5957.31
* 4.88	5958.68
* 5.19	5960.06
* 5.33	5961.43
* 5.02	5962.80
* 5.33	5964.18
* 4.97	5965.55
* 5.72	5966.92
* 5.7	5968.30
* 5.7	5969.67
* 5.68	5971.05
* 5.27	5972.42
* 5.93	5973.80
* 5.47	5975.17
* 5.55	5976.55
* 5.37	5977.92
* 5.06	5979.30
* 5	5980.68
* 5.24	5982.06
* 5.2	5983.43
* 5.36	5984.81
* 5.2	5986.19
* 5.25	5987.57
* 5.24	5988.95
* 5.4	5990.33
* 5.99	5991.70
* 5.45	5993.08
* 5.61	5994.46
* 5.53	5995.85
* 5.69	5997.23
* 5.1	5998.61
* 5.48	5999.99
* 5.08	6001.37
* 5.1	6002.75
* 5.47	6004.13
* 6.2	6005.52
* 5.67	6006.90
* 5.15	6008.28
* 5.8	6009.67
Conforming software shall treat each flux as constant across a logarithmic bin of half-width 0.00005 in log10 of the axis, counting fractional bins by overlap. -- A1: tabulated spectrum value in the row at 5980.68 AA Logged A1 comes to 5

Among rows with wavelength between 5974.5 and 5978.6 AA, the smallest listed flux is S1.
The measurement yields 5.37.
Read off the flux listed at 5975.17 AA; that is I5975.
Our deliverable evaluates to 5.47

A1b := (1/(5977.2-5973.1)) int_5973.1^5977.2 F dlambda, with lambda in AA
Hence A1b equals 5.65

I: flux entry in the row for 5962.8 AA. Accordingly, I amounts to 5.02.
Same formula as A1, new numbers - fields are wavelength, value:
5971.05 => 5.68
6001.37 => 5.08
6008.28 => 5.15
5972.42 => 5.27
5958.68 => 4.88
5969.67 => 5.7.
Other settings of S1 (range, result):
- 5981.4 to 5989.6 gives 5.2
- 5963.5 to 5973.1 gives 4.97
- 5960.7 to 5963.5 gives 5.02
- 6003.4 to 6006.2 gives 5.47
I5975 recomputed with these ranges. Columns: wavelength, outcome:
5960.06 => 5.19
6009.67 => 5.8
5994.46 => 5.61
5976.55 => 5.55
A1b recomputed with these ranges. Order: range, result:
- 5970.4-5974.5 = 5.63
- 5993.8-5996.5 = 5.55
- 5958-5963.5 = 5.1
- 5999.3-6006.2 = 5.46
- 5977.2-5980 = 5.22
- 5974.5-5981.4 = 5.28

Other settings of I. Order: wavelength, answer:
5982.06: 5.24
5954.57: 5.34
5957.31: 4.56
